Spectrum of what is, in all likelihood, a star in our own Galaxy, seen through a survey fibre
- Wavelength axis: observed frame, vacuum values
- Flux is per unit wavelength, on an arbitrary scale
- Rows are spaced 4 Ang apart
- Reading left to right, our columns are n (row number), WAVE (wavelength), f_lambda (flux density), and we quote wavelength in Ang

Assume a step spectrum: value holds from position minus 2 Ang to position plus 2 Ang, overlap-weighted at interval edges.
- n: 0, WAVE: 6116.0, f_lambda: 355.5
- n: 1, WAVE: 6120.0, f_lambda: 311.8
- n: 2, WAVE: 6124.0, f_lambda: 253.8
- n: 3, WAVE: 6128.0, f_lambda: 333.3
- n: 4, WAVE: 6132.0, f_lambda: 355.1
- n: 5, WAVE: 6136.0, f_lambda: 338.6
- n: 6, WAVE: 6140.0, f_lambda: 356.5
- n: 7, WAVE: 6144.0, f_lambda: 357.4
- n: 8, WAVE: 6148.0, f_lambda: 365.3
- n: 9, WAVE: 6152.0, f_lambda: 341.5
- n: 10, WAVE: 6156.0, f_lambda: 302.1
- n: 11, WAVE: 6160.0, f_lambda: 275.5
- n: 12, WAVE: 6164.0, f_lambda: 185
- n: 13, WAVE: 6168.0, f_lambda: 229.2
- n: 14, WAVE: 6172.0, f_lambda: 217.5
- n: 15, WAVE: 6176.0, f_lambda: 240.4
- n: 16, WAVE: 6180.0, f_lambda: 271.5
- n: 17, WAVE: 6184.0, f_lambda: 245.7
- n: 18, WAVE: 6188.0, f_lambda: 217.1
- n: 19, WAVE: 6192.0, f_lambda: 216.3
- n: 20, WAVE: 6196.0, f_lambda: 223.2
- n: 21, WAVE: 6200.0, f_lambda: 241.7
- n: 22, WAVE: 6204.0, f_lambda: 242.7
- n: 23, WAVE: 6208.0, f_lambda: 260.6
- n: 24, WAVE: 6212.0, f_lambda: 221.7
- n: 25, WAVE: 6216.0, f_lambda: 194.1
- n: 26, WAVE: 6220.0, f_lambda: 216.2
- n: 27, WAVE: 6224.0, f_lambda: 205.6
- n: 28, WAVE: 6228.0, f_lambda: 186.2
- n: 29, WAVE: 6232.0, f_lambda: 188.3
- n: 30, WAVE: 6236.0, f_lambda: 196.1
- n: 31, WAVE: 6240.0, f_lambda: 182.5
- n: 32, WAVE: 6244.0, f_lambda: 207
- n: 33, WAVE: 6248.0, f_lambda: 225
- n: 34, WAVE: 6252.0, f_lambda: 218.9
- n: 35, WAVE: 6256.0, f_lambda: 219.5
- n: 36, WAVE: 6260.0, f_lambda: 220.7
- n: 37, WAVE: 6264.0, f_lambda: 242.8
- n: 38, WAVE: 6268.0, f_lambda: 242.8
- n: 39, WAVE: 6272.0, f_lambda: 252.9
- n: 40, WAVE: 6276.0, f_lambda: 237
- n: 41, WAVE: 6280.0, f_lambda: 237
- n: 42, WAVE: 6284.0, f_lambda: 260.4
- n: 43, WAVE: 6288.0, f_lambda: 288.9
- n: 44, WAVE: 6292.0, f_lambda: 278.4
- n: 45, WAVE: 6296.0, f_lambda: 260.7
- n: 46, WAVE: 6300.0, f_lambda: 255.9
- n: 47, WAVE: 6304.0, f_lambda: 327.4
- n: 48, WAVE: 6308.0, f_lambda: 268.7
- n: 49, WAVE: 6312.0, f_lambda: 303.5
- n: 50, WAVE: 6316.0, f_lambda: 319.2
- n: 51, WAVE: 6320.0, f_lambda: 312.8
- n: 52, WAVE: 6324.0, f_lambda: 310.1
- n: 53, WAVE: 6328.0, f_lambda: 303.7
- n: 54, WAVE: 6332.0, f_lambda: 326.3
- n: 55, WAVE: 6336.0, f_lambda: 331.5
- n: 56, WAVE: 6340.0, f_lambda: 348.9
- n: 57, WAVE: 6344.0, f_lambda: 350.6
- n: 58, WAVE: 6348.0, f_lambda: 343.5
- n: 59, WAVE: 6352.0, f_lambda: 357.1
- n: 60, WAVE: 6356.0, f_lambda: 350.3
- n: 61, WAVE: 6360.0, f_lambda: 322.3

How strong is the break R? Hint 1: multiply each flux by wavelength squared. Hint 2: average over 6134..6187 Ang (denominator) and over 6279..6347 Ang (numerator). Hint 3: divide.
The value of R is 1.11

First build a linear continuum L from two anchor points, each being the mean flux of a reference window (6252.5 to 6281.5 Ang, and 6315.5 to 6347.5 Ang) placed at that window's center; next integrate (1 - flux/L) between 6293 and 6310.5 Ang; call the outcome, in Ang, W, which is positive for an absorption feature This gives 0.34 Ang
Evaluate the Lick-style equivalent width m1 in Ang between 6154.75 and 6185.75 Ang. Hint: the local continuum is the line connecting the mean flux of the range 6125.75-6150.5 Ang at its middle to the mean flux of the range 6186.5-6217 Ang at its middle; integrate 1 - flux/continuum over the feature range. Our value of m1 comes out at 4.7 Ang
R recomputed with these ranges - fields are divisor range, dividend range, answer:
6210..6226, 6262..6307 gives 1.28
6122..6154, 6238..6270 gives 0.68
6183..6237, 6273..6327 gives 1.33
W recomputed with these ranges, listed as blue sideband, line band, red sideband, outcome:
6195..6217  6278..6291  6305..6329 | 0.9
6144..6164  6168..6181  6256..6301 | 2.7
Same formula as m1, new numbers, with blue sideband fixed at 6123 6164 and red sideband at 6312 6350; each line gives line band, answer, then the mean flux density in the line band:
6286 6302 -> 2.68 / 271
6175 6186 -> 2.37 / 254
